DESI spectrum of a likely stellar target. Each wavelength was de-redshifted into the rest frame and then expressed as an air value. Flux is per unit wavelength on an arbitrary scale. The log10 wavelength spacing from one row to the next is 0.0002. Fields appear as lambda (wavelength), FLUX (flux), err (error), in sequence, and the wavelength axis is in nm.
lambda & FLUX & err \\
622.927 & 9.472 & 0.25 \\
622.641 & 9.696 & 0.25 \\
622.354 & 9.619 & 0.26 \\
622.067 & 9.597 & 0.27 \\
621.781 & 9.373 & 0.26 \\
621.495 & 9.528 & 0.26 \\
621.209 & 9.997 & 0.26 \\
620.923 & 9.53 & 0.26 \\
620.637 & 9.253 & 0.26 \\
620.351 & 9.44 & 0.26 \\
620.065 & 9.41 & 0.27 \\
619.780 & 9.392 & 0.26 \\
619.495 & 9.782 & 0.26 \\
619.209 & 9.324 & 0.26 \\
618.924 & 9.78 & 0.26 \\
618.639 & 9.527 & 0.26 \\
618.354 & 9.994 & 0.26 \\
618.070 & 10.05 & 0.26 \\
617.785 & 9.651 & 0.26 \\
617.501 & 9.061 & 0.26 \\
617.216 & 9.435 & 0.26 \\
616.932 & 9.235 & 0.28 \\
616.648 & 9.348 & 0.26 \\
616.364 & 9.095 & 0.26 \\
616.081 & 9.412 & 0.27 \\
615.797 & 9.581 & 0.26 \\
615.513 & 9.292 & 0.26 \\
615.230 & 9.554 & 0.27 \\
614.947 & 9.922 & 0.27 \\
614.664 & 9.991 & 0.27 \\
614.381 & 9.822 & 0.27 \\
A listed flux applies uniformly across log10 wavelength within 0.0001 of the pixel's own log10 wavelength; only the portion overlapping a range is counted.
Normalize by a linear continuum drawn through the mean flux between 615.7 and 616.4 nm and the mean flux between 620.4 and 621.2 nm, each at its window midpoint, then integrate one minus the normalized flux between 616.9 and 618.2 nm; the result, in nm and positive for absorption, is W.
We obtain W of -0.010 nm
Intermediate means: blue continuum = 9.39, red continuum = 9.49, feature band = 9.5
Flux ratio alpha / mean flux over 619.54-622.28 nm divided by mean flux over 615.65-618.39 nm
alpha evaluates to 1.01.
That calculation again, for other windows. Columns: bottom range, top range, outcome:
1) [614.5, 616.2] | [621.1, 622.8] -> 1.00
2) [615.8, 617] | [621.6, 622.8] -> 1.03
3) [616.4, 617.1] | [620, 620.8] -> 1.01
